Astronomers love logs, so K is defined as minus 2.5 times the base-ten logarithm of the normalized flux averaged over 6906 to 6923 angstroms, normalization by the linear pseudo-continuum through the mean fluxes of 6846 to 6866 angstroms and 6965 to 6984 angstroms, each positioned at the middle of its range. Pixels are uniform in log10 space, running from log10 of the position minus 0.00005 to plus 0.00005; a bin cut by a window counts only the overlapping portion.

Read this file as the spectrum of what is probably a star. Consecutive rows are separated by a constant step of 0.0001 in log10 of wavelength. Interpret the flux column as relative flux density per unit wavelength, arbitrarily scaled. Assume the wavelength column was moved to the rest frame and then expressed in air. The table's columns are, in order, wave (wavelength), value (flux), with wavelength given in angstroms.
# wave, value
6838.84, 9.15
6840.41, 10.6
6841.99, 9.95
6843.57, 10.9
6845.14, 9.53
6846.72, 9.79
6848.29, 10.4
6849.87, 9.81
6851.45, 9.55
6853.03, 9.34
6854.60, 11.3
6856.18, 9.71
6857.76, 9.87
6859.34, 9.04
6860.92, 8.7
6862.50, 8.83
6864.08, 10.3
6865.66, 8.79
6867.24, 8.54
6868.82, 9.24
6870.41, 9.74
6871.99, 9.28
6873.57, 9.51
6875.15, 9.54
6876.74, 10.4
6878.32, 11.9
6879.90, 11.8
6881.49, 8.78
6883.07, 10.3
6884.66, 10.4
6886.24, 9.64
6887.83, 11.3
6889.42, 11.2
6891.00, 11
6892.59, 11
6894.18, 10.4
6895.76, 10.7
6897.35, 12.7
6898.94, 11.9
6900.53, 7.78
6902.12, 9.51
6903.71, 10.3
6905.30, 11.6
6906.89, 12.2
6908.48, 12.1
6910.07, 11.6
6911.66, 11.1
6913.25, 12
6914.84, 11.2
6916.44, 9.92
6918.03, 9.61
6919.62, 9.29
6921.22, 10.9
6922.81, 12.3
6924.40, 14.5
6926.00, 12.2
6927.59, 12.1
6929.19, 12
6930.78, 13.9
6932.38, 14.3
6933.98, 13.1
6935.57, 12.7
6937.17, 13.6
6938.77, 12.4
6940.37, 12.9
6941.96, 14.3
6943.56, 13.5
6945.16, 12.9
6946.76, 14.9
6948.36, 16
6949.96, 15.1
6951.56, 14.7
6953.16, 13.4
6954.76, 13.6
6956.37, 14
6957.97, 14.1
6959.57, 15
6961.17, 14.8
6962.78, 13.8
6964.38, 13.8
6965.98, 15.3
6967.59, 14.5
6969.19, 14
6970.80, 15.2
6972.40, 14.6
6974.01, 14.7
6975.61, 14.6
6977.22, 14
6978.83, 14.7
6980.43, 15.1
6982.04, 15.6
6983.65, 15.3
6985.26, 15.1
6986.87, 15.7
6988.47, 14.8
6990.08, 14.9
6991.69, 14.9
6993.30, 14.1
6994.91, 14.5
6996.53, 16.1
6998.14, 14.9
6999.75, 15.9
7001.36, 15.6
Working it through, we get 0.10 mag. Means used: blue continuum 9.67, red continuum 14.8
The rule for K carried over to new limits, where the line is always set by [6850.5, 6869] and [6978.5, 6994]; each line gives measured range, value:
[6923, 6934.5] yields -0.05 mag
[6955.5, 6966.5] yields -0.03 mag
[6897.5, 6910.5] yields 0.05 mag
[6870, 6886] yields 0.01 mag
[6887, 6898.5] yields -0.03 mag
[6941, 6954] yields -0.08 mag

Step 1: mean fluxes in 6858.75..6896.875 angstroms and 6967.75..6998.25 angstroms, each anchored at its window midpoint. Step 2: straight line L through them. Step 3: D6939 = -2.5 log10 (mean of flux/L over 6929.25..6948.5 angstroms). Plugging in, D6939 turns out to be -0.06 mag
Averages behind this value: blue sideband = 10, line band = 13.6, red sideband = 14.9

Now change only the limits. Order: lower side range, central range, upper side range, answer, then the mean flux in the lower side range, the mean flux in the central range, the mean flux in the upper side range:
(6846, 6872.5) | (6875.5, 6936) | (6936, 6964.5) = 0.05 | 9.55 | 11.3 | 14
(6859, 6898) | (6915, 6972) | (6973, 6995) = -0.02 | 10.1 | 13.4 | 14.9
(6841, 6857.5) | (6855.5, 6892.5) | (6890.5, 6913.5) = 0.06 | 10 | 9.93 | 11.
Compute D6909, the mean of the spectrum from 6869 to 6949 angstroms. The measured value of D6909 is 11.5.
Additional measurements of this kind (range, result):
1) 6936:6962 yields 14.1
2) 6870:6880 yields 10.2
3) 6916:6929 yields 11.4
